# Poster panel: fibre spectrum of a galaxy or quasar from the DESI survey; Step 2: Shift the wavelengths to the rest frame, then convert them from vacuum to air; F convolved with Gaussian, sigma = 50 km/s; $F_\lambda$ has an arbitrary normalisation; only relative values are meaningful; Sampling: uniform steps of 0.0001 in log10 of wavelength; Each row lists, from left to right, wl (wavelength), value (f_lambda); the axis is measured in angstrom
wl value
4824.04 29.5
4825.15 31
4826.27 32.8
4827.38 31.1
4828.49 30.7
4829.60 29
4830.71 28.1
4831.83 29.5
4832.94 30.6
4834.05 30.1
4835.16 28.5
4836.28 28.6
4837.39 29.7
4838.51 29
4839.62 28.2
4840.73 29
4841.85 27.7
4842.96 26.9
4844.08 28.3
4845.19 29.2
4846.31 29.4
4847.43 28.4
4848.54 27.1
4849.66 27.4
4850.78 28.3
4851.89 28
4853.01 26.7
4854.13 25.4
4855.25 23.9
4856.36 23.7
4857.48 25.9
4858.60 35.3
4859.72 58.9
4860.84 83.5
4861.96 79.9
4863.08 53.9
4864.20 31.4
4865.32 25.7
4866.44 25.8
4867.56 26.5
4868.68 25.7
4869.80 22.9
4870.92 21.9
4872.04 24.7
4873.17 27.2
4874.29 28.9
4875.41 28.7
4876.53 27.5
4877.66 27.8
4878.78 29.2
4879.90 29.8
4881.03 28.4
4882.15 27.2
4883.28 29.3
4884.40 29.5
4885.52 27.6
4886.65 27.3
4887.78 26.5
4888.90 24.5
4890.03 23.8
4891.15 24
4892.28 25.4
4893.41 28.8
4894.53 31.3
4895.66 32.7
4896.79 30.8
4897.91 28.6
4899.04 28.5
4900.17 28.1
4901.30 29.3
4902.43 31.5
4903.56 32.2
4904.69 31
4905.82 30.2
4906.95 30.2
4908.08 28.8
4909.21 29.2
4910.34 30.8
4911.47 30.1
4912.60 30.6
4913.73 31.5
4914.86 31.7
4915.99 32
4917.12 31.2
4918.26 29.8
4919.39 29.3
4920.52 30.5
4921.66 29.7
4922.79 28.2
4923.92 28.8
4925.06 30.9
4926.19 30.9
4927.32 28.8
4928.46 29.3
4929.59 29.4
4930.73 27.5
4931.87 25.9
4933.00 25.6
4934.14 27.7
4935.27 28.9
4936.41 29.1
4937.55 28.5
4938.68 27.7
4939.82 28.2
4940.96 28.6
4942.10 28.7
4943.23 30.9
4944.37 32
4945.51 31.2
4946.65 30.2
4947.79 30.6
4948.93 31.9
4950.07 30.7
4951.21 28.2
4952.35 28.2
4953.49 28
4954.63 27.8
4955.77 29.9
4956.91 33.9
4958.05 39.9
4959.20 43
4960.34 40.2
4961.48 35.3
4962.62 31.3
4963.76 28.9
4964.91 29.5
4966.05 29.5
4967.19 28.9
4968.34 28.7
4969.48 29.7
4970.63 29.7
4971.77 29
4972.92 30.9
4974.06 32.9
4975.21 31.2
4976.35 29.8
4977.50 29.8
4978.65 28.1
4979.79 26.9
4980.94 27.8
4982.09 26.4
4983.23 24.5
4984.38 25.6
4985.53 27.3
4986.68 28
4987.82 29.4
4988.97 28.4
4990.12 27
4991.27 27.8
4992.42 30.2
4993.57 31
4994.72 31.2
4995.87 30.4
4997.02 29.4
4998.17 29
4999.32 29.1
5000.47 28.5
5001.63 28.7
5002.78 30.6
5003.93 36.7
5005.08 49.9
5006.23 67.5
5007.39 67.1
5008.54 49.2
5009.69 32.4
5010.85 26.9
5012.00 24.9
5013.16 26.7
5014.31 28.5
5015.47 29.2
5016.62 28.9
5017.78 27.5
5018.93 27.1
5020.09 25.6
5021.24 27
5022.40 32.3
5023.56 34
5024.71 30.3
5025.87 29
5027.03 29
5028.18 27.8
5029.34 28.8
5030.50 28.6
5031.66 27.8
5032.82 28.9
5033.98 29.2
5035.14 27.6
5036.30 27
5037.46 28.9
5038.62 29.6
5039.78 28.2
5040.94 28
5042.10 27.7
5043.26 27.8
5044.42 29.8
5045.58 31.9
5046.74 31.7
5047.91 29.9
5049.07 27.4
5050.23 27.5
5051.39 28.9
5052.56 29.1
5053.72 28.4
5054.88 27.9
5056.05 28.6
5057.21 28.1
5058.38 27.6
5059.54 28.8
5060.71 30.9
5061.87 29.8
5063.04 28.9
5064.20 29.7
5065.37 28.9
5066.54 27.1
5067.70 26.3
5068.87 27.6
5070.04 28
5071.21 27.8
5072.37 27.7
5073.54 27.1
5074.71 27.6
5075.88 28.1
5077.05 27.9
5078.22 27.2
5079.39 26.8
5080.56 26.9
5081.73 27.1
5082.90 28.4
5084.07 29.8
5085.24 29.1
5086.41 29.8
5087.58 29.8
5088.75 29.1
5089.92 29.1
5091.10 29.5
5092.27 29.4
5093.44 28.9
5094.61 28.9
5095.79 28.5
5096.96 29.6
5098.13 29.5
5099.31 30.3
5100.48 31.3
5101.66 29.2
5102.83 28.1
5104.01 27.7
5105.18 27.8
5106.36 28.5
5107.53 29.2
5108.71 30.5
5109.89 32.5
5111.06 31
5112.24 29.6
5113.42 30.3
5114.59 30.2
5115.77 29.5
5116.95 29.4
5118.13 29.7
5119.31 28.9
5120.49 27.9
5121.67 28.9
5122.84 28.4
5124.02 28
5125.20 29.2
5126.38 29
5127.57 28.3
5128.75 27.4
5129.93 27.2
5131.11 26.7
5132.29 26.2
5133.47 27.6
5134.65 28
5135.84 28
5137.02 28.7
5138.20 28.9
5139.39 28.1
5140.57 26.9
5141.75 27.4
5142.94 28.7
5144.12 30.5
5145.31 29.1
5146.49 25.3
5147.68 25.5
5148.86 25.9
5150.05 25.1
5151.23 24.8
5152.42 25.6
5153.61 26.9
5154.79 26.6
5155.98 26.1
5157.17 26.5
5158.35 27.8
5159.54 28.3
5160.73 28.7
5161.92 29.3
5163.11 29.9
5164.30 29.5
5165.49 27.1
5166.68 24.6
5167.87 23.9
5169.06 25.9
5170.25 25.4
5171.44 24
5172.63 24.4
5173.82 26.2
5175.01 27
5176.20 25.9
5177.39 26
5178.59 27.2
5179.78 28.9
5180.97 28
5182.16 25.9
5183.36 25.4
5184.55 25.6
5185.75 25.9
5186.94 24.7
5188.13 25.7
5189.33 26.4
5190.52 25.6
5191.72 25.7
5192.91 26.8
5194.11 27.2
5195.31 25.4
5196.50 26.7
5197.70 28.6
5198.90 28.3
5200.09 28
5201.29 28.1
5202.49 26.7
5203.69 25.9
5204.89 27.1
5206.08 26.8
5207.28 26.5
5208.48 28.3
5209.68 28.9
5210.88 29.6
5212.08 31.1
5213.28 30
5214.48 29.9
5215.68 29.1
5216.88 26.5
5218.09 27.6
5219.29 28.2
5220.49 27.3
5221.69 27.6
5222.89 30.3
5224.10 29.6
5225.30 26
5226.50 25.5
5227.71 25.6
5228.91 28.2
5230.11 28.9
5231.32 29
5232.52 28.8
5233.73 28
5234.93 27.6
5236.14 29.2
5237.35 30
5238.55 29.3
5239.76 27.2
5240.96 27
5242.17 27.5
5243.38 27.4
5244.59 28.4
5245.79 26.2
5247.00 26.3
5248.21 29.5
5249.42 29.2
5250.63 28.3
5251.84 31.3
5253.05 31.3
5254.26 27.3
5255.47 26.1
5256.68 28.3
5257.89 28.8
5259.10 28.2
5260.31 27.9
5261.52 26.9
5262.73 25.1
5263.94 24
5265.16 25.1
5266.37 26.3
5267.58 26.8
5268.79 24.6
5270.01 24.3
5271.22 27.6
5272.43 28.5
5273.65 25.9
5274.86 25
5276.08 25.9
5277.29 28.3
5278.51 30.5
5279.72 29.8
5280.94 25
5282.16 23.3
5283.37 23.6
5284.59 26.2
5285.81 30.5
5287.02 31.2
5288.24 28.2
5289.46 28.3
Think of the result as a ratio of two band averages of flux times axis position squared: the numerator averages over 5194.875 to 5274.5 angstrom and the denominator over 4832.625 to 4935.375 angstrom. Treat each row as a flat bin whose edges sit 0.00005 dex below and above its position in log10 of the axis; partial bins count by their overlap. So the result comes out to 1.1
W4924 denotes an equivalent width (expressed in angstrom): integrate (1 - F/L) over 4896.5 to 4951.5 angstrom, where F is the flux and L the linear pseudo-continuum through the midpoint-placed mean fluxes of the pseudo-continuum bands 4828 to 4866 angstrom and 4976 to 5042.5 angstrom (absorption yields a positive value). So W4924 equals 4.0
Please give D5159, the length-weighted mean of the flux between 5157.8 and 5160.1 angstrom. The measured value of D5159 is 28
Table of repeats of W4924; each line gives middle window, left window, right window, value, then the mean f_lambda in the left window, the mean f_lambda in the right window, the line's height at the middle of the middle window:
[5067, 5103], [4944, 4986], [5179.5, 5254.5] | 0.77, 30.5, 27.7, 29.2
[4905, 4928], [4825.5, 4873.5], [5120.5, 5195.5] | 0.41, 31.8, 27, 30.7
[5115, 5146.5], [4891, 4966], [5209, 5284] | 0.33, 30.2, 27.6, 28.6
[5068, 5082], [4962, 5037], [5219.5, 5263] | 1.15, 30.8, 28.1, 29.9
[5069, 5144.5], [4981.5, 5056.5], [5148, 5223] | 0.09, 30.6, 27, 28.7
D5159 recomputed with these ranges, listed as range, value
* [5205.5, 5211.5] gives 28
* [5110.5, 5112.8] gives 30.3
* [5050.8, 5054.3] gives 28.8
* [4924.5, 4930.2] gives 29.9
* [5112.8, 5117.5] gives 29.9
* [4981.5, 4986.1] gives 26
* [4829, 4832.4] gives 28.9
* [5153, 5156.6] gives 26.5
